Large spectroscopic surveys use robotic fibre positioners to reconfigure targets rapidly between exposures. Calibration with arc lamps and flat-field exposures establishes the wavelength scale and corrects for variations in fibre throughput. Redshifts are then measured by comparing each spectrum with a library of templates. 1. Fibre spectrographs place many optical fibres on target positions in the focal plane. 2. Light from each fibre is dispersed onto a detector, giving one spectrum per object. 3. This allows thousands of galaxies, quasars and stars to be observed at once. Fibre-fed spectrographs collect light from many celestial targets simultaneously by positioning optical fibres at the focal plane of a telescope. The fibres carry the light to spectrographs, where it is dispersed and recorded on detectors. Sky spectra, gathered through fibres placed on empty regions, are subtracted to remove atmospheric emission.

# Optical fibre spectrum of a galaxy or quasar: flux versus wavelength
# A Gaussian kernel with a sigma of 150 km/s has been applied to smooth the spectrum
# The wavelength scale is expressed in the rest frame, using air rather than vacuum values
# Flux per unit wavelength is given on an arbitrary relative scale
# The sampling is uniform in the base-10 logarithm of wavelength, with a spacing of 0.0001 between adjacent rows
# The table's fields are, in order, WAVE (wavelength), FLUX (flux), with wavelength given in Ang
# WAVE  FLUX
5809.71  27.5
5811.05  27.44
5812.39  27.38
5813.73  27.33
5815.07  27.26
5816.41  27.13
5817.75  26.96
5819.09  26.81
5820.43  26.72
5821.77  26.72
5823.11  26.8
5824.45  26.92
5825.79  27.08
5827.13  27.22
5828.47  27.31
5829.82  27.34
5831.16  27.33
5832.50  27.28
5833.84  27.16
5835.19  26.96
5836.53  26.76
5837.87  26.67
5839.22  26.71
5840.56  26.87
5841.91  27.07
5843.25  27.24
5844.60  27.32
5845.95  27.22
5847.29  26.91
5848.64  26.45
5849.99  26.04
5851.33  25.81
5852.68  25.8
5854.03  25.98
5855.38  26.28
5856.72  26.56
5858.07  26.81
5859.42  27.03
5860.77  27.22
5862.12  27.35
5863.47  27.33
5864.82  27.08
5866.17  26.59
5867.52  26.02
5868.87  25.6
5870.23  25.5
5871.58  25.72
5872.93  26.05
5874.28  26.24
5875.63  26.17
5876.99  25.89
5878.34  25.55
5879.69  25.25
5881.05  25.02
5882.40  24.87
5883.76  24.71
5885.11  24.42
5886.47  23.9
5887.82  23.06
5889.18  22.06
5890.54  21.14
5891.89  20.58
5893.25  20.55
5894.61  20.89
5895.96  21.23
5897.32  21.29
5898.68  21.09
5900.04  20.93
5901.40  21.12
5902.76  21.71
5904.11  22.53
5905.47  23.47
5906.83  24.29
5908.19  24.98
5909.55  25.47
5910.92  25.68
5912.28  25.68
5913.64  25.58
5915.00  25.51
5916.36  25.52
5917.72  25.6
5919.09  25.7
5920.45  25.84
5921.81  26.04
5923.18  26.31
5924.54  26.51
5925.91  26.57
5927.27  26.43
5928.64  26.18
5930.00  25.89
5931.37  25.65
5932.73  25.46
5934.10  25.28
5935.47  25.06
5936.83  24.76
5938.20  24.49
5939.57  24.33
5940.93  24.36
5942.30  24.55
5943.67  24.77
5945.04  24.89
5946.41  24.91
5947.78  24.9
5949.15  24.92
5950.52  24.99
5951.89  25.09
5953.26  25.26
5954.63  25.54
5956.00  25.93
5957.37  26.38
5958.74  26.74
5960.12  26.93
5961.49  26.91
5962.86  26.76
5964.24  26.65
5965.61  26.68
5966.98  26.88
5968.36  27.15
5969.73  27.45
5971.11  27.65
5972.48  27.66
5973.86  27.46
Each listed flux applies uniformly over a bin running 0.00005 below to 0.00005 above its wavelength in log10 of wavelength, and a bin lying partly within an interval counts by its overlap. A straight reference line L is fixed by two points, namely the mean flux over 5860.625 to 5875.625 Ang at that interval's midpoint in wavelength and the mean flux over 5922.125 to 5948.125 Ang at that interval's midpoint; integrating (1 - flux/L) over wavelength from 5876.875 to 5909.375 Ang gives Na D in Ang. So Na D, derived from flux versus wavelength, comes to 3.8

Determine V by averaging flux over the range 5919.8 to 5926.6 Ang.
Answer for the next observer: 26.3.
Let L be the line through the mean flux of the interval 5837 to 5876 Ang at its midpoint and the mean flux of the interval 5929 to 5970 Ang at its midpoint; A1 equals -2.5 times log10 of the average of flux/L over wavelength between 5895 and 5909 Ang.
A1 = 0.17 mag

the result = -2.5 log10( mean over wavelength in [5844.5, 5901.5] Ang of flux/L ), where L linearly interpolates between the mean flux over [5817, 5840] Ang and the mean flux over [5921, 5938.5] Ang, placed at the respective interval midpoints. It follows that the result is 0.07 mag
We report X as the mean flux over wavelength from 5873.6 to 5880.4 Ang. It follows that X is 25.8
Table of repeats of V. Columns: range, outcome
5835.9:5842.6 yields 26.8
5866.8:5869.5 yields 25.8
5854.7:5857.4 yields 26.5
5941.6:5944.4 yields 24.6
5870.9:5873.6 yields 25.9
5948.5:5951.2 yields 25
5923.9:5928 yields 26.5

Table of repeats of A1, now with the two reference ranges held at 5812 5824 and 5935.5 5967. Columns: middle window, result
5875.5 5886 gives 0.05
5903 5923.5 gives 0.03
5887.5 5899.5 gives 0.23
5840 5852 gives 0.00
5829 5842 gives -0.01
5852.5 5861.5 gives 0.00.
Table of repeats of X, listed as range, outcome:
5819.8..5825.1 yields 26.8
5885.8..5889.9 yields 23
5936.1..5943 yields 24.5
